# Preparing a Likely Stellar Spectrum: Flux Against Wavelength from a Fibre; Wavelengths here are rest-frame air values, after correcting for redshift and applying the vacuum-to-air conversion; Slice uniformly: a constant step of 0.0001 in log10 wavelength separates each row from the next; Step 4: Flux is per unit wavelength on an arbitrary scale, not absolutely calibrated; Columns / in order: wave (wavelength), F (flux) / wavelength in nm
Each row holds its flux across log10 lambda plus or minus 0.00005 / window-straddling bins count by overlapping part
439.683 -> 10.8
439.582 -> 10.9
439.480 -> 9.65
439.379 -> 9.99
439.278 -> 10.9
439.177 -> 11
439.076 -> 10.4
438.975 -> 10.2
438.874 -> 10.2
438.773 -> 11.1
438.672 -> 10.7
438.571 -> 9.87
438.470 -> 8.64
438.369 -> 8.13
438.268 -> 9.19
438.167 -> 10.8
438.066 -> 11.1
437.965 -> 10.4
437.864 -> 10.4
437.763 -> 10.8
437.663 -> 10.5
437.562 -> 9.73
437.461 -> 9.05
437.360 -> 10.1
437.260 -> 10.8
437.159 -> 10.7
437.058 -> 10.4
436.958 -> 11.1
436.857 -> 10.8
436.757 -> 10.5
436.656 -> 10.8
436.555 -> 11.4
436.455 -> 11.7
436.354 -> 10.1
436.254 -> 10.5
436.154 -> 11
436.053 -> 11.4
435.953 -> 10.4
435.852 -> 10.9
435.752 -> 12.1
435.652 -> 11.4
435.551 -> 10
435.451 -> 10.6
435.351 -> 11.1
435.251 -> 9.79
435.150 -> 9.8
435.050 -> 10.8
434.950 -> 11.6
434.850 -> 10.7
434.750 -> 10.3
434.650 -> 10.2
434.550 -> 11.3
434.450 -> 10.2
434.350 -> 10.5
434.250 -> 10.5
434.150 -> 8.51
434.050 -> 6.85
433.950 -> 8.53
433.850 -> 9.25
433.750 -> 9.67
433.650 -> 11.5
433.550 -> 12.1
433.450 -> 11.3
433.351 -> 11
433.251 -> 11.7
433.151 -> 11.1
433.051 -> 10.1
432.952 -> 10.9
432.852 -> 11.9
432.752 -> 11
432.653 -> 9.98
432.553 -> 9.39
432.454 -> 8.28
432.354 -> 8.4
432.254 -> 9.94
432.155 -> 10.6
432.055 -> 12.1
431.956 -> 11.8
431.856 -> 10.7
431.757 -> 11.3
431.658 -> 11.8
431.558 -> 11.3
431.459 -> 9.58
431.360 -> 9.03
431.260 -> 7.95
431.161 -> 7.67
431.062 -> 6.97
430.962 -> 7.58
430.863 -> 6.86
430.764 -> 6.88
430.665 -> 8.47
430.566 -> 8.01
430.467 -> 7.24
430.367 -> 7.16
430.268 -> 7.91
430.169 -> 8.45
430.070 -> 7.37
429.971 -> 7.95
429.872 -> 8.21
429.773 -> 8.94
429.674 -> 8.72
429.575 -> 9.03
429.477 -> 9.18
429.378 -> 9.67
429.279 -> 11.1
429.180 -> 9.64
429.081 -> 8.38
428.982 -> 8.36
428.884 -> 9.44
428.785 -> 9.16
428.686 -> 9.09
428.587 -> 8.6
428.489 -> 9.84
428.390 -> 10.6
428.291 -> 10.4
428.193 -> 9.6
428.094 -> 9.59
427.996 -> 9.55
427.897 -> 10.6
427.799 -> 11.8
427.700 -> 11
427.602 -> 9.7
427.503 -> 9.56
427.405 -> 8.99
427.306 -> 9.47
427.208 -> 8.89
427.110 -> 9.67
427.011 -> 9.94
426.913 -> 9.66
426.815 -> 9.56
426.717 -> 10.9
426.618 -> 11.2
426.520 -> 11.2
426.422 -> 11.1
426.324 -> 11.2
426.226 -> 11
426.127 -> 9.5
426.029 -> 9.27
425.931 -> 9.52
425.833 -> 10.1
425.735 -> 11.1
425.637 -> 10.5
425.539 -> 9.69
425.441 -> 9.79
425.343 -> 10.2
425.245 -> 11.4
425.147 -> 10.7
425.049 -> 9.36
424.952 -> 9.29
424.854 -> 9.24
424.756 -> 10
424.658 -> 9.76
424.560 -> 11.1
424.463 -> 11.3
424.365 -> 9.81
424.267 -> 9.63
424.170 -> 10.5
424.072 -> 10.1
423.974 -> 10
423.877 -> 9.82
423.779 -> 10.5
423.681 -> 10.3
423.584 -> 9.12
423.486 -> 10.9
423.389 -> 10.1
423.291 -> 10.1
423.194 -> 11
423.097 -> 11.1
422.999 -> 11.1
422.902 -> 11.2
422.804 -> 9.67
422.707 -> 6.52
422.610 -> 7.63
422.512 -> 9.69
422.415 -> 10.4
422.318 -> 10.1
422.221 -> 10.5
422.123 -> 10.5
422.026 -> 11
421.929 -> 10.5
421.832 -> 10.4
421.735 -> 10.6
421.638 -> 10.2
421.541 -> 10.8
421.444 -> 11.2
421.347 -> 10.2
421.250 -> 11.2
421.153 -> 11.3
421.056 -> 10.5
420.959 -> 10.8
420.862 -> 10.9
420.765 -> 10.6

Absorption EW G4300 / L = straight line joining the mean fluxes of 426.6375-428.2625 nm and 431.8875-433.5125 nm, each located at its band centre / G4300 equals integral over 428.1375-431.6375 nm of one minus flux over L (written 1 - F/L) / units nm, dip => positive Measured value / 0.52 nm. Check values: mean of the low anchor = 9.94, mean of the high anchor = 10.6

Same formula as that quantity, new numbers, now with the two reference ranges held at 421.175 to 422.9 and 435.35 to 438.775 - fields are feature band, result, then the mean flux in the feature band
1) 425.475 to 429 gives 0.09 nm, 10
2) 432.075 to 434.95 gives 0.04 nm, 10.2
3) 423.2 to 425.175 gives 0.01 nm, 10.1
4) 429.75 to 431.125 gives 0.35 nm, 7.69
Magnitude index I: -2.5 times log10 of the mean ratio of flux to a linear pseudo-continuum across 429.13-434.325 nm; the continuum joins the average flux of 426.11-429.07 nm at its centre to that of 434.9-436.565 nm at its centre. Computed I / 0.11 mag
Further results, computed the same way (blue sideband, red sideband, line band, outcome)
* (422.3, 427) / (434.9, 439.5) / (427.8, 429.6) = 0.07 mag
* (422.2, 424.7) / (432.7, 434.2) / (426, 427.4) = 0.00 mag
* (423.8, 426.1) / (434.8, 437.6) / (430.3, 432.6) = 0.15 mag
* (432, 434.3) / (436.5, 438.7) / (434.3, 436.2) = -0.05 mag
